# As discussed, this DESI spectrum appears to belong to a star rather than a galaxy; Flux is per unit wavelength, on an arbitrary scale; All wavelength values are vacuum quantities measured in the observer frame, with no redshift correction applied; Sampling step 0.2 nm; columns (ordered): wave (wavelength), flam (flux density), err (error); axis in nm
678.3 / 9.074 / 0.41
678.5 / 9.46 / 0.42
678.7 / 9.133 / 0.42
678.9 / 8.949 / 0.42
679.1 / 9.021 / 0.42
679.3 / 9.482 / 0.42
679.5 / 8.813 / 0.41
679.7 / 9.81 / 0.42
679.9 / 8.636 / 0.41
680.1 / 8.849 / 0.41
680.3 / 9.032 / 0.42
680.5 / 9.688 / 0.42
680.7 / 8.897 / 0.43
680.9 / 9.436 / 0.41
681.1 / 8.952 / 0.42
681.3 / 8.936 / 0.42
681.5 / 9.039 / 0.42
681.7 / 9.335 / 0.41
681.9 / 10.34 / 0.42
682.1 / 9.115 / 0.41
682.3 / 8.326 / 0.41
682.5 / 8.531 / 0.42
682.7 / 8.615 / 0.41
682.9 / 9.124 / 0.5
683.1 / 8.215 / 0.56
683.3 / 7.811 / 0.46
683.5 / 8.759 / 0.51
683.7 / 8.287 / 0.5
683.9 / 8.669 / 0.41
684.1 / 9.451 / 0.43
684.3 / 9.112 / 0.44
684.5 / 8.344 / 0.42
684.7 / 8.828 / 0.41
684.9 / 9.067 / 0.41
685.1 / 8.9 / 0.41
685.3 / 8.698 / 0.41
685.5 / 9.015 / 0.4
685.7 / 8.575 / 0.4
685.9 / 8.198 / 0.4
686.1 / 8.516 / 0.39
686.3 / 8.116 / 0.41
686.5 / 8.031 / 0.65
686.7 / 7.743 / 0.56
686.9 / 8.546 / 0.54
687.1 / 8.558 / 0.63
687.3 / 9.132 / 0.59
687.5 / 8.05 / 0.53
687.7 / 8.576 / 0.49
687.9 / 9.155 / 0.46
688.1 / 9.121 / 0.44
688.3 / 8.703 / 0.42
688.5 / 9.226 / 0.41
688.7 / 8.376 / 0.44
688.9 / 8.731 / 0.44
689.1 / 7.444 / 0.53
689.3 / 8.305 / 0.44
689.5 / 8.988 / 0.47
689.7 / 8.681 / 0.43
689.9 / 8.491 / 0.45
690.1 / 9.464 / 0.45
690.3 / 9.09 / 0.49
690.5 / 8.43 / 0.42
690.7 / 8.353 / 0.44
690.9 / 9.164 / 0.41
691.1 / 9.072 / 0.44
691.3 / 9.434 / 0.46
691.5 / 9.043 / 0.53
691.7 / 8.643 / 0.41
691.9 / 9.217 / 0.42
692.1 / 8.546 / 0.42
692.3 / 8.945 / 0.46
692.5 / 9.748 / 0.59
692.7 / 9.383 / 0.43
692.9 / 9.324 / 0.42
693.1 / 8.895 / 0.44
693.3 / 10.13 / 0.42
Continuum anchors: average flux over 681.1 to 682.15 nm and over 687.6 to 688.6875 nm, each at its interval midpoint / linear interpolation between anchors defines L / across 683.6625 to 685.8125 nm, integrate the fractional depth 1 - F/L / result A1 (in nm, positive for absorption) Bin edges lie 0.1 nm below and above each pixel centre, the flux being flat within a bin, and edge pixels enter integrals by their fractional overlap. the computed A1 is 0.07 nm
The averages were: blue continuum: 9.33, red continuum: 8.91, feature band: 8.82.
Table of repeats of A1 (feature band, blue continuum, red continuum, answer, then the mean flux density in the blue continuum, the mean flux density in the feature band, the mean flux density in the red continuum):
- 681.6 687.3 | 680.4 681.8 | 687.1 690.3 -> 0.186 nm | 9.18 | 8.68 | 8.7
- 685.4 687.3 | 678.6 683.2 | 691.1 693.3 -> 0.146 nm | 9.06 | 8.41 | 9.16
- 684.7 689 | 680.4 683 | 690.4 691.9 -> 0.175 nm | 9.1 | 8.63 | 8.9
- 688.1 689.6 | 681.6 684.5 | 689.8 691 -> 0.043 nm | 8.82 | 8.58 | 8.83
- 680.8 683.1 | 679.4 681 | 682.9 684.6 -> -0.038 nm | 9.15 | 9.03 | 8.61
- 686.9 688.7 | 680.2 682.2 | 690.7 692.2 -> 0.060 nm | 9.28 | 8.78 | 8.97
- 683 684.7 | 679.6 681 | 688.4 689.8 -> 0.063 nm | 9.19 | 8.6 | 8.54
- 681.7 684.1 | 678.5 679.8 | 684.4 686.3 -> 0.031 nm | 9.22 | 8.77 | 8.65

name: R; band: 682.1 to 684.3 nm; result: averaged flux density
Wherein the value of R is 8.63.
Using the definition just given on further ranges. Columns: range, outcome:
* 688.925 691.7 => 8.76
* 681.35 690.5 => 8.7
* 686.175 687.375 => 8.34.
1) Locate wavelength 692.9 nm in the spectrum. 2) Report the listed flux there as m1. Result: 9.324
